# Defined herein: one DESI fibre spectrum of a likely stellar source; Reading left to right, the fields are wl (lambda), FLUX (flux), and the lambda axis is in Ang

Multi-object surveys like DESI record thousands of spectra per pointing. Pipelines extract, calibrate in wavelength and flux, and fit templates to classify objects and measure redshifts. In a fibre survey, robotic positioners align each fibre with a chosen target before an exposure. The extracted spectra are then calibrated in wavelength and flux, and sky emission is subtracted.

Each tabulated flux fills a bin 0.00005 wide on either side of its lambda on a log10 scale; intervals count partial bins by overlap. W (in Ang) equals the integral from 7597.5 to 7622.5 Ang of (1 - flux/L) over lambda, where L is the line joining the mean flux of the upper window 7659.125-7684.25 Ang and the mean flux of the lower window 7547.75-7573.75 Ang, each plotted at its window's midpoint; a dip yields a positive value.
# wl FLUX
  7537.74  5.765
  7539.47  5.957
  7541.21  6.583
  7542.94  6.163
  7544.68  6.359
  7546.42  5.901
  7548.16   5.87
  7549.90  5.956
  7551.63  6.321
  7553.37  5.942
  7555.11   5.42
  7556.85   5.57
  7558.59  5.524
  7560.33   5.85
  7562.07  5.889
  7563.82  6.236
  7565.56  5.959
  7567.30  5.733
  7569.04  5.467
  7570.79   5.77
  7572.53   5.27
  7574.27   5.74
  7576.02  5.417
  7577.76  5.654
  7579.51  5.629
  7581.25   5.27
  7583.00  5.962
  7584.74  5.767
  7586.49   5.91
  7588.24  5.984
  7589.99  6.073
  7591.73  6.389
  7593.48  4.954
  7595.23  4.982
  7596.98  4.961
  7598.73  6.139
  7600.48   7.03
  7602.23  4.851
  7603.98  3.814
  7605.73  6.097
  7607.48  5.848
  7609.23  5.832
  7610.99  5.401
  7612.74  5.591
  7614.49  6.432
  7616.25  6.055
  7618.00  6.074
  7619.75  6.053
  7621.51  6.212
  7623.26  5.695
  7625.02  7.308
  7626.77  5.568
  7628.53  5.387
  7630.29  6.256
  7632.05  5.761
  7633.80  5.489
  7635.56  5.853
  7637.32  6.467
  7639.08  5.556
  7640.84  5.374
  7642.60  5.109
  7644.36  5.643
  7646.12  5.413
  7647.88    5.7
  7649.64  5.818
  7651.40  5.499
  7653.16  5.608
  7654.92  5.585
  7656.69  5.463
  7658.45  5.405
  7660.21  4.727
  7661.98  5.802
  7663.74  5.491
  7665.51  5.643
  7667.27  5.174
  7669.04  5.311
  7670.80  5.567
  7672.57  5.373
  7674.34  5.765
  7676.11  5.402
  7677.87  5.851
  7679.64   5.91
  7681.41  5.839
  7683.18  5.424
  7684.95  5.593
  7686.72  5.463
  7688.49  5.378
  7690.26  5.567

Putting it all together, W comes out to -0.6 Ang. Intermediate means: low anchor 5.78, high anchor 5.52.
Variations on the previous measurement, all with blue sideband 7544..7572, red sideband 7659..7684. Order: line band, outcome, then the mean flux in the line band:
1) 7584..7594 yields -0.2 Ang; 5.88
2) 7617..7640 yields -1.3 Ang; 5.98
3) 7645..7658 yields 0.0 Ang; 5.58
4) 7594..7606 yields 0.8 Ang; 5.36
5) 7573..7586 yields 0.3 Ang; 5.63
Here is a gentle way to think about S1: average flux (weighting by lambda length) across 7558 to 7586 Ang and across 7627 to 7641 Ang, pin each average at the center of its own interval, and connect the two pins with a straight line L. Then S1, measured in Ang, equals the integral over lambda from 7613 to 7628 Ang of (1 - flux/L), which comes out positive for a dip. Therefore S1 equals -1.0 Ang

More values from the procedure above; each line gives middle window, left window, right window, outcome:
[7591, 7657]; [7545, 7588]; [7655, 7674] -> -1.9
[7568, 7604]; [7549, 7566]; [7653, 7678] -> 0.9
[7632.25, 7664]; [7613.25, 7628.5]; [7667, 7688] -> 1.6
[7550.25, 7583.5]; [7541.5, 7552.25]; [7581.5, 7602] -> 1.4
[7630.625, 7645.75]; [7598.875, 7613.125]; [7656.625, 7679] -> -0.4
